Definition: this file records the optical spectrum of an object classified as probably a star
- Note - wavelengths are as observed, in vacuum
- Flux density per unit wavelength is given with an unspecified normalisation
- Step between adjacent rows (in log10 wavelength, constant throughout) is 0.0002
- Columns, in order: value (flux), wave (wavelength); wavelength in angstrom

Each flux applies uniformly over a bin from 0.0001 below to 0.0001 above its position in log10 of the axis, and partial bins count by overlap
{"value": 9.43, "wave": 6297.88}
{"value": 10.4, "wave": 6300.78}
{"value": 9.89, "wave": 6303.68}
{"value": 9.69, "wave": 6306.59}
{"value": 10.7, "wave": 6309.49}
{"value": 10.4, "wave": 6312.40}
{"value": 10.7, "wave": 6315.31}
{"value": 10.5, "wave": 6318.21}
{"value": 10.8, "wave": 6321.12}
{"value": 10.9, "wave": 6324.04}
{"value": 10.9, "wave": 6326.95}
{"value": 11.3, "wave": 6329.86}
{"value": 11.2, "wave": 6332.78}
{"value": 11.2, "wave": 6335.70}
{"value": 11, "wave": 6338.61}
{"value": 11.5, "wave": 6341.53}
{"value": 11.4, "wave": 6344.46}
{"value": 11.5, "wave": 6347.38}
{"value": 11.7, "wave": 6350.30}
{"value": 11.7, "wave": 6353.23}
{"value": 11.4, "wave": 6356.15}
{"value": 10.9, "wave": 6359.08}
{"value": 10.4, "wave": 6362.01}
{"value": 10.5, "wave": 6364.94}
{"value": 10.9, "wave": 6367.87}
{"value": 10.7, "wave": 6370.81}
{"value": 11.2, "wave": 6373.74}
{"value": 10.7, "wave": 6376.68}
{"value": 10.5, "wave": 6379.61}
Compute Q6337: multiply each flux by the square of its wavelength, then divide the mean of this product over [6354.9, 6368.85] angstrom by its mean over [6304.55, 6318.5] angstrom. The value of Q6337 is 1.06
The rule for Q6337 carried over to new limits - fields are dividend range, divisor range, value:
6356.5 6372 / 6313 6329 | 1.01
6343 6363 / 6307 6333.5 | 1.06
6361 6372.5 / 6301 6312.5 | 1.07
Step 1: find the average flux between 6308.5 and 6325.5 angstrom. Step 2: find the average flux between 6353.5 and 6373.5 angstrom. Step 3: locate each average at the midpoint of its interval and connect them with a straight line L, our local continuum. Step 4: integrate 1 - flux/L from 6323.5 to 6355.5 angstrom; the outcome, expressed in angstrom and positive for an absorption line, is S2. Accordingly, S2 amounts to -1.62 angstrom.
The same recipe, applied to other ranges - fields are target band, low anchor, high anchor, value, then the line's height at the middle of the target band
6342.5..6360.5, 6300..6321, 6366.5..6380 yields -1.3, 10.7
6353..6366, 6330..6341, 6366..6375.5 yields 0.1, 11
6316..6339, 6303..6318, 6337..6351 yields -0.2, 10.9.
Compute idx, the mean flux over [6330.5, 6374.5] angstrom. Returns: 11.1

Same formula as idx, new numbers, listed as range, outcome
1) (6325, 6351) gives 11.3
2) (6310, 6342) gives 10.9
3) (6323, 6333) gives 11.1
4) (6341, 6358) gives 11.5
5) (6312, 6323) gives 10.6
